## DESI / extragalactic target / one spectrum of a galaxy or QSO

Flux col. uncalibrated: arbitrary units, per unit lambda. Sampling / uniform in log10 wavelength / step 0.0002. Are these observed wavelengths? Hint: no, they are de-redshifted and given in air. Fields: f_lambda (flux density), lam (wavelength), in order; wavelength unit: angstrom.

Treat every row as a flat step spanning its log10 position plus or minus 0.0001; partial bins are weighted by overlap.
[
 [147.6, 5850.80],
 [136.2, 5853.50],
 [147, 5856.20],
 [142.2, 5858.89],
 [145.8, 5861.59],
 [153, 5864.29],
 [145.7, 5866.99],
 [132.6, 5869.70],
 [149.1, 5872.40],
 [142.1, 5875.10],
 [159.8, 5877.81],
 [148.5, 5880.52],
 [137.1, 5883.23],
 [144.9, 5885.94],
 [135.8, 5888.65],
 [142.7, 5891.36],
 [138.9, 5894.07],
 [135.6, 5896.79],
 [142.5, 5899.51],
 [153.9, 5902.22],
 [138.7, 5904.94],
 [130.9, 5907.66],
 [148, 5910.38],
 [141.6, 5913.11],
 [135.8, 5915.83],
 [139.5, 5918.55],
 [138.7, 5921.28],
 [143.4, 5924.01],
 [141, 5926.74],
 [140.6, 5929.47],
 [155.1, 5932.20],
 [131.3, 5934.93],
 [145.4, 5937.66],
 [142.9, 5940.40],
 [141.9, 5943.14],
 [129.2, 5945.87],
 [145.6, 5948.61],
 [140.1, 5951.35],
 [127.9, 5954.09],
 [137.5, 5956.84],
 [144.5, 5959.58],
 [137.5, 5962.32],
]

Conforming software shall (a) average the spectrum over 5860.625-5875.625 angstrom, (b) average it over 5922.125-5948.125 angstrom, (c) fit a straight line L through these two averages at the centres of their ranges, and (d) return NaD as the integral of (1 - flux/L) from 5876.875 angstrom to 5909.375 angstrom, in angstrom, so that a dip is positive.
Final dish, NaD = 0.3 angstrom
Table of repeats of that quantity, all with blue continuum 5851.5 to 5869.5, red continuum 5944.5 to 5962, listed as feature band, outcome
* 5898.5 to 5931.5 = -0.28 angstrom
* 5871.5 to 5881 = -0.46 angstrom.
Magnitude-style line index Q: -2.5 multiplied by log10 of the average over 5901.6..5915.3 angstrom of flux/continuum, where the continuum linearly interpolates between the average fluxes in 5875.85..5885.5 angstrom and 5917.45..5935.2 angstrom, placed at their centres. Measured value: 0.02 mag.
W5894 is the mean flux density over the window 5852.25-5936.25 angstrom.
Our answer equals 143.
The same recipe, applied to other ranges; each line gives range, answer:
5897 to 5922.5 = 141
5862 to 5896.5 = 144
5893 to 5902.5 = 142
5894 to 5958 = 140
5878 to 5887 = 145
